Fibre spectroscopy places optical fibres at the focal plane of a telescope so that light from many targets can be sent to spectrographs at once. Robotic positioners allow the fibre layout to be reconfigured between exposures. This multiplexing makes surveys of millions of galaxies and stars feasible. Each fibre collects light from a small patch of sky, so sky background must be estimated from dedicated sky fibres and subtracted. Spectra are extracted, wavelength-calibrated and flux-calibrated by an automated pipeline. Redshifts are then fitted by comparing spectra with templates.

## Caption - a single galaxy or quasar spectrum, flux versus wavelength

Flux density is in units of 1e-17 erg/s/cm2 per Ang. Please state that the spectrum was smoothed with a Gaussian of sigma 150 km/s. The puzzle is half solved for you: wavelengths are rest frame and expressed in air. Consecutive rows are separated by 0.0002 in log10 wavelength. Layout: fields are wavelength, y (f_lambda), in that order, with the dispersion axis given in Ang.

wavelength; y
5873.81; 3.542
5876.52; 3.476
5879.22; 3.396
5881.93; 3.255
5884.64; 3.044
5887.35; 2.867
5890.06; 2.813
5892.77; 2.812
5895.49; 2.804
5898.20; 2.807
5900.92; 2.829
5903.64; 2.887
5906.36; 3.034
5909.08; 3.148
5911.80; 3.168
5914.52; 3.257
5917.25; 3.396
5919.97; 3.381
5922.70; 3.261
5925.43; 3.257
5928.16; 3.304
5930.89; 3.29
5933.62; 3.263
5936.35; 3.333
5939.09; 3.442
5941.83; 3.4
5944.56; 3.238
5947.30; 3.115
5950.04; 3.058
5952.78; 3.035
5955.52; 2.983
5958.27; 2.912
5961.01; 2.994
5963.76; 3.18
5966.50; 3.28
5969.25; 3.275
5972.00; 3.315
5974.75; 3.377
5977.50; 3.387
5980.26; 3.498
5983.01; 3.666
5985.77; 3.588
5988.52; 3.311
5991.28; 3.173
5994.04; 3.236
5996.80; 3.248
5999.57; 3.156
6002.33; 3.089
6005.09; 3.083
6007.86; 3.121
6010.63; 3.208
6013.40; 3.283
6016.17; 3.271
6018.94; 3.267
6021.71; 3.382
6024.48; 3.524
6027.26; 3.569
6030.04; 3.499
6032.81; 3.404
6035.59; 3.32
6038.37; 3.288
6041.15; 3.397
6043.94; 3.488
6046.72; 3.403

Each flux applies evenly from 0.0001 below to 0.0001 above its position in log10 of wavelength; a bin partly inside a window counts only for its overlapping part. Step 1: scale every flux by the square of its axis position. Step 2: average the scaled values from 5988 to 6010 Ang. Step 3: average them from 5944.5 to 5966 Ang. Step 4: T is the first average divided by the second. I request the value 1.1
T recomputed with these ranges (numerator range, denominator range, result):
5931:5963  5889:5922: 1.06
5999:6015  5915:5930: 0.98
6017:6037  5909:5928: 1.08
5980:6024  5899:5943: 1.05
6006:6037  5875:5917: 1.14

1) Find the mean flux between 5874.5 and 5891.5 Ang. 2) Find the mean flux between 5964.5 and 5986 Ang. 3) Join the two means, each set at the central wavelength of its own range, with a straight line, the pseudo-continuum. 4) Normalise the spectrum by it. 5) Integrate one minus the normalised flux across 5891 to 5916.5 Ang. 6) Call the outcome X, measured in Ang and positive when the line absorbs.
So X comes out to 1.9 Ang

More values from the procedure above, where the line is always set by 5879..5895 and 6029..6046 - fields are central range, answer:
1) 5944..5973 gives 0.59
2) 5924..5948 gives -1.34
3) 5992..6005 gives 0.48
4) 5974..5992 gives -1.04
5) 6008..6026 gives 0.18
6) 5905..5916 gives -0.35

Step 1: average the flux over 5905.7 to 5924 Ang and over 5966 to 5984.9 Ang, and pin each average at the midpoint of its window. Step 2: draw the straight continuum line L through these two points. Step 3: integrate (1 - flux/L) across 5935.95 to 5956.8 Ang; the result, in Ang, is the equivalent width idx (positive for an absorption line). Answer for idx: 0.8 Ang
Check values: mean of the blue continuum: 3.24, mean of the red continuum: 3.41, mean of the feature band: 3.19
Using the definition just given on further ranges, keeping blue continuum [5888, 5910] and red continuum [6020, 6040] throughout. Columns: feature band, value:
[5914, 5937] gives -2.39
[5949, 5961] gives 0.47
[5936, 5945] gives -0.92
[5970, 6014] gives -0.41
